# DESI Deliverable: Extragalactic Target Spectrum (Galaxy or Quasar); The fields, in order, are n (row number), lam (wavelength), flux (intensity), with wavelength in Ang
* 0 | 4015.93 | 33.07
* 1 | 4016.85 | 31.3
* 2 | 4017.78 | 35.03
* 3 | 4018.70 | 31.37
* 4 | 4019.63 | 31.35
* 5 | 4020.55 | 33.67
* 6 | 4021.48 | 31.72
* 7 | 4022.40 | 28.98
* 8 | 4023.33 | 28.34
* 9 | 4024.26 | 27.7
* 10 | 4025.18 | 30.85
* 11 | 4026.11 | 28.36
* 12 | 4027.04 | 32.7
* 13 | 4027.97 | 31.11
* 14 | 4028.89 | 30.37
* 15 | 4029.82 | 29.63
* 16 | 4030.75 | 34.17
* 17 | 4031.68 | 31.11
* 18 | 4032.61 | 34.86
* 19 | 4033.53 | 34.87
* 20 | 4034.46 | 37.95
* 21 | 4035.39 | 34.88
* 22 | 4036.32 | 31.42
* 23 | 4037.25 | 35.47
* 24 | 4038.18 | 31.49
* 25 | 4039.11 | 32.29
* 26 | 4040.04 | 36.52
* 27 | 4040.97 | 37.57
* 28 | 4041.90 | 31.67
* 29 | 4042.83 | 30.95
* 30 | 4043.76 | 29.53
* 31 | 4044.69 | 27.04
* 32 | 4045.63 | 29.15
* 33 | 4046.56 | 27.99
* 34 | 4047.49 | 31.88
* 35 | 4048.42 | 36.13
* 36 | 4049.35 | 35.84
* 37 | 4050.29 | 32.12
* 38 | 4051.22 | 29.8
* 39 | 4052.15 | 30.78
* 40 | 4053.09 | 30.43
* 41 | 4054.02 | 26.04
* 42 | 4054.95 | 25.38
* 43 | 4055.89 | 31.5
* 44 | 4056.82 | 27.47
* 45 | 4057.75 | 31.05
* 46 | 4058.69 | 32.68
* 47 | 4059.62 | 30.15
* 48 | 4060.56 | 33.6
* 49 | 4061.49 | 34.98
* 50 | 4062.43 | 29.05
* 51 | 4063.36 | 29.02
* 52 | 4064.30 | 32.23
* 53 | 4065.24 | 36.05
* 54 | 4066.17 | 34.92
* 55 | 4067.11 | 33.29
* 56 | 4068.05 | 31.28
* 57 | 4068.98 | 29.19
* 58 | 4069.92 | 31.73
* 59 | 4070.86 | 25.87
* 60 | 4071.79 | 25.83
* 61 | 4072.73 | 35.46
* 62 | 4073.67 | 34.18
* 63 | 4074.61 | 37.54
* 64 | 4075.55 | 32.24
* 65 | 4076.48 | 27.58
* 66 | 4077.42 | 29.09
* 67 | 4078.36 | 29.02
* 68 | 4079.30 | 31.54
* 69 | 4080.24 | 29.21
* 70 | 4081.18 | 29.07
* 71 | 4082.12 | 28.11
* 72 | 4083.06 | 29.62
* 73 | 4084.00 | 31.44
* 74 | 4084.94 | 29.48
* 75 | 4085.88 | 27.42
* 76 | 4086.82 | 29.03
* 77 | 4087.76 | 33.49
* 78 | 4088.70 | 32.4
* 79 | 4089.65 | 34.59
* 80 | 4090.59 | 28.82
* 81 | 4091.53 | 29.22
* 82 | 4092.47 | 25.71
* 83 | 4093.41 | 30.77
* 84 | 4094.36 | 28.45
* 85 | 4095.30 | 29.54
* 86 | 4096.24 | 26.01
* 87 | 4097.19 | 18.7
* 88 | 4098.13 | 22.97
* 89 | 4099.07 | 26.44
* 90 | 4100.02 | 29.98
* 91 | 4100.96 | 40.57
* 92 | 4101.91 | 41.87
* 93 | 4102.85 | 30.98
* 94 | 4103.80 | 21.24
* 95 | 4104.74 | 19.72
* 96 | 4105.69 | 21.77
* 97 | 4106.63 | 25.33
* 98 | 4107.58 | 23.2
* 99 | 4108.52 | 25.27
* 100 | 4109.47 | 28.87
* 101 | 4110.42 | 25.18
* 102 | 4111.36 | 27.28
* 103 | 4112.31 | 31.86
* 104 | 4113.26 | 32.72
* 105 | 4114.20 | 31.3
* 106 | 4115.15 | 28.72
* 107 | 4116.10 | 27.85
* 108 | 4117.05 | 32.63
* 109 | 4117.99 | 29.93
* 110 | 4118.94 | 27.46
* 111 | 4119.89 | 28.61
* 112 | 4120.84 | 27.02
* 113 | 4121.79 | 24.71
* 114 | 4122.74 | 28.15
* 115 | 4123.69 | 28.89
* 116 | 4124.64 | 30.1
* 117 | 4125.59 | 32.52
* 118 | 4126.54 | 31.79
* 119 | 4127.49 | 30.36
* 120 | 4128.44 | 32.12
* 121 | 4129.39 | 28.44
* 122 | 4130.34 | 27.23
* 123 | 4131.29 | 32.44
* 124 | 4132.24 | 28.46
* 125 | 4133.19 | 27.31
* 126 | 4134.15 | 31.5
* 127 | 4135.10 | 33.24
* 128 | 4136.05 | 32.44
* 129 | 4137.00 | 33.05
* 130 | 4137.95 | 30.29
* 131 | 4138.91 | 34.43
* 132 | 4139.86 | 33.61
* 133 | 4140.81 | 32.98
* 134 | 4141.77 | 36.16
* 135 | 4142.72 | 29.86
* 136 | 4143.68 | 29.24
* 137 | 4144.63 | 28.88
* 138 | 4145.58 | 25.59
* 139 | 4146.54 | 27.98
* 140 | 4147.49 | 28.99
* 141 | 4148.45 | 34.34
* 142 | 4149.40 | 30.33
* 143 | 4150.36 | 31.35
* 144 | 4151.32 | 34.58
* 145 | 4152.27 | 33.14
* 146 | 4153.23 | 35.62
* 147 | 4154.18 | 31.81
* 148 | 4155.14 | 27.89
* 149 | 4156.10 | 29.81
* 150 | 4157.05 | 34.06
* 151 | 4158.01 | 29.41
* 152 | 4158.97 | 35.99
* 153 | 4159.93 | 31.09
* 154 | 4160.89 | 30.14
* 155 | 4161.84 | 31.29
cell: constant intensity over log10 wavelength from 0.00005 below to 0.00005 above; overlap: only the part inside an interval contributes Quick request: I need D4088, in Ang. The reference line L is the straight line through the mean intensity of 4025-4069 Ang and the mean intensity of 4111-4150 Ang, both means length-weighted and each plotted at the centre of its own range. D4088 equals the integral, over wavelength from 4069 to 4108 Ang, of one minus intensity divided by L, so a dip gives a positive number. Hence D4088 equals 2.4 Ang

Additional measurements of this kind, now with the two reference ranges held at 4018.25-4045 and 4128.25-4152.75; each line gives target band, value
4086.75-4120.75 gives 3.08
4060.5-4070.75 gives -0.10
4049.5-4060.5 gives 0.60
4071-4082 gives 0.31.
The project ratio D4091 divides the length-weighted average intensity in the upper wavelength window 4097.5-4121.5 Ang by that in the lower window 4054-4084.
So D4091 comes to 0.92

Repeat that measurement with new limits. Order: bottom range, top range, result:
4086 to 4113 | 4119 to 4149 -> 1.07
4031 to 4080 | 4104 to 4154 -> 0.94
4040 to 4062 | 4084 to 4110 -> 0.91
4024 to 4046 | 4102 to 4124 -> 0.86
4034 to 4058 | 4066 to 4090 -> 0.97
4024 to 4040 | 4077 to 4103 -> 0.92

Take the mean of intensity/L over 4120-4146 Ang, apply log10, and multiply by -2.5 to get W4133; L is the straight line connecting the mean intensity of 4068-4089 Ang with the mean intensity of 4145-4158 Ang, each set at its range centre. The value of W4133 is 0.02 mag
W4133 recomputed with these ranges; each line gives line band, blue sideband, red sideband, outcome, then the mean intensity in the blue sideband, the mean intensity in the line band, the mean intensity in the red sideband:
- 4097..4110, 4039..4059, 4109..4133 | 0.103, 31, 27.1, 29.4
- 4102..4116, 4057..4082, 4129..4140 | 0.149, 31.3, 27.1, 31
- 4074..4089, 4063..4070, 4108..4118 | 0.030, 32.3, 30.4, 29.2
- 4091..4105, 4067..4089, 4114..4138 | 0.072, 30.5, 28.3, 29.8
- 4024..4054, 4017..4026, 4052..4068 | -0.036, 30.9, 32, 31.1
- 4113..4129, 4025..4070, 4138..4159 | 0.069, 31.8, 29.7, 31.5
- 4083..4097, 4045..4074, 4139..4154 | 0.063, 31.1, 29.5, 31.6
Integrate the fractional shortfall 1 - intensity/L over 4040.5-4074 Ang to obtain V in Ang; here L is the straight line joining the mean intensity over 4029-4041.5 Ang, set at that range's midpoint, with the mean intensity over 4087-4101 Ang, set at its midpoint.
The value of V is 0.86 Ang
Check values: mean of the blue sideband 33.9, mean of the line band 31.1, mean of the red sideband 28.8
